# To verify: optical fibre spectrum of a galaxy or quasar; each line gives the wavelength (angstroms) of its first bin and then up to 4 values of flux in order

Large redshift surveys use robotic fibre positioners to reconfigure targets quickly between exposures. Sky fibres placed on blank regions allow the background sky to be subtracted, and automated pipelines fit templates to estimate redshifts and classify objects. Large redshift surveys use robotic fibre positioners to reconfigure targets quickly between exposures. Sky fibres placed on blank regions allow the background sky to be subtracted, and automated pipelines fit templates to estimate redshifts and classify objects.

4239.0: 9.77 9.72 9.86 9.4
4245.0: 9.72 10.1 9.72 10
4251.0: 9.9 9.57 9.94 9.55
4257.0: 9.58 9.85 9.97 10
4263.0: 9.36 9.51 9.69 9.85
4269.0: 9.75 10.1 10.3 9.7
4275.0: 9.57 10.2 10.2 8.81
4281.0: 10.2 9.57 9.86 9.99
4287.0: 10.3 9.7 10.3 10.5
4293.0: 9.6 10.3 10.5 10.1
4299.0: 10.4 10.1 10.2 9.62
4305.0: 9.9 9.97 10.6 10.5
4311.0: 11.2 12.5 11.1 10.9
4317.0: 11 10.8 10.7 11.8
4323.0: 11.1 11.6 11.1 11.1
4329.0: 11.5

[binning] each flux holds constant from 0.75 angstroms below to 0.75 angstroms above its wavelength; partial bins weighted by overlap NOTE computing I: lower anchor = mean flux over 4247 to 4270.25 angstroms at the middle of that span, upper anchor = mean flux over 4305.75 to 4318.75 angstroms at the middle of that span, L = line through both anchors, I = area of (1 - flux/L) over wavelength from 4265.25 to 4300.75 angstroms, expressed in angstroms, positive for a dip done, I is 1.1 angstroms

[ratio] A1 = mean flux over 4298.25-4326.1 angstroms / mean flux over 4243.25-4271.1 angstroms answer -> 1.1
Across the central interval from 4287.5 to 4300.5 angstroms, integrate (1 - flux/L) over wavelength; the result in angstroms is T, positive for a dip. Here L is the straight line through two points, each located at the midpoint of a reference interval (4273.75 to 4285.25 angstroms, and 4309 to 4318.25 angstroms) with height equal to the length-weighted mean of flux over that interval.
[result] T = 0.26 angstroms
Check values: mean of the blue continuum 9.78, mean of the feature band 10.2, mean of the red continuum 11.2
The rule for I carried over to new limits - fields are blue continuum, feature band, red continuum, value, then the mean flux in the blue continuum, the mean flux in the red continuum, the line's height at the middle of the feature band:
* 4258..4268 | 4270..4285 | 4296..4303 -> 0.12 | 9.74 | 10.2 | 9.93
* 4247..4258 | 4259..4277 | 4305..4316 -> 0.42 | 9.76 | 10.9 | 10.1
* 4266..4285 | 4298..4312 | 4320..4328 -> 0.53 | 9.84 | 11.3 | 10.7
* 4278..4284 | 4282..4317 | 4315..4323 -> -0.07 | 9.65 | 11.1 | 10.3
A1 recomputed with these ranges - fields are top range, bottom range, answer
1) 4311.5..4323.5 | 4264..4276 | 1.14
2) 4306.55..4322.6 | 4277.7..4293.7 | 1.12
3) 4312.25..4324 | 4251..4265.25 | 1.15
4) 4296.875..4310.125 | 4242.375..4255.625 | 1.04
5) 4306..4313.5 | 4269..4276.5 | 1.11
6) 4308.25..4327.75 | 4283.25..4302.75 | 1.10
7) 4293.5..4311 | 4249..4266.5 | 1.05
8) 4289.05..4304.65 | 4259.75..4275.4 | 1.04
